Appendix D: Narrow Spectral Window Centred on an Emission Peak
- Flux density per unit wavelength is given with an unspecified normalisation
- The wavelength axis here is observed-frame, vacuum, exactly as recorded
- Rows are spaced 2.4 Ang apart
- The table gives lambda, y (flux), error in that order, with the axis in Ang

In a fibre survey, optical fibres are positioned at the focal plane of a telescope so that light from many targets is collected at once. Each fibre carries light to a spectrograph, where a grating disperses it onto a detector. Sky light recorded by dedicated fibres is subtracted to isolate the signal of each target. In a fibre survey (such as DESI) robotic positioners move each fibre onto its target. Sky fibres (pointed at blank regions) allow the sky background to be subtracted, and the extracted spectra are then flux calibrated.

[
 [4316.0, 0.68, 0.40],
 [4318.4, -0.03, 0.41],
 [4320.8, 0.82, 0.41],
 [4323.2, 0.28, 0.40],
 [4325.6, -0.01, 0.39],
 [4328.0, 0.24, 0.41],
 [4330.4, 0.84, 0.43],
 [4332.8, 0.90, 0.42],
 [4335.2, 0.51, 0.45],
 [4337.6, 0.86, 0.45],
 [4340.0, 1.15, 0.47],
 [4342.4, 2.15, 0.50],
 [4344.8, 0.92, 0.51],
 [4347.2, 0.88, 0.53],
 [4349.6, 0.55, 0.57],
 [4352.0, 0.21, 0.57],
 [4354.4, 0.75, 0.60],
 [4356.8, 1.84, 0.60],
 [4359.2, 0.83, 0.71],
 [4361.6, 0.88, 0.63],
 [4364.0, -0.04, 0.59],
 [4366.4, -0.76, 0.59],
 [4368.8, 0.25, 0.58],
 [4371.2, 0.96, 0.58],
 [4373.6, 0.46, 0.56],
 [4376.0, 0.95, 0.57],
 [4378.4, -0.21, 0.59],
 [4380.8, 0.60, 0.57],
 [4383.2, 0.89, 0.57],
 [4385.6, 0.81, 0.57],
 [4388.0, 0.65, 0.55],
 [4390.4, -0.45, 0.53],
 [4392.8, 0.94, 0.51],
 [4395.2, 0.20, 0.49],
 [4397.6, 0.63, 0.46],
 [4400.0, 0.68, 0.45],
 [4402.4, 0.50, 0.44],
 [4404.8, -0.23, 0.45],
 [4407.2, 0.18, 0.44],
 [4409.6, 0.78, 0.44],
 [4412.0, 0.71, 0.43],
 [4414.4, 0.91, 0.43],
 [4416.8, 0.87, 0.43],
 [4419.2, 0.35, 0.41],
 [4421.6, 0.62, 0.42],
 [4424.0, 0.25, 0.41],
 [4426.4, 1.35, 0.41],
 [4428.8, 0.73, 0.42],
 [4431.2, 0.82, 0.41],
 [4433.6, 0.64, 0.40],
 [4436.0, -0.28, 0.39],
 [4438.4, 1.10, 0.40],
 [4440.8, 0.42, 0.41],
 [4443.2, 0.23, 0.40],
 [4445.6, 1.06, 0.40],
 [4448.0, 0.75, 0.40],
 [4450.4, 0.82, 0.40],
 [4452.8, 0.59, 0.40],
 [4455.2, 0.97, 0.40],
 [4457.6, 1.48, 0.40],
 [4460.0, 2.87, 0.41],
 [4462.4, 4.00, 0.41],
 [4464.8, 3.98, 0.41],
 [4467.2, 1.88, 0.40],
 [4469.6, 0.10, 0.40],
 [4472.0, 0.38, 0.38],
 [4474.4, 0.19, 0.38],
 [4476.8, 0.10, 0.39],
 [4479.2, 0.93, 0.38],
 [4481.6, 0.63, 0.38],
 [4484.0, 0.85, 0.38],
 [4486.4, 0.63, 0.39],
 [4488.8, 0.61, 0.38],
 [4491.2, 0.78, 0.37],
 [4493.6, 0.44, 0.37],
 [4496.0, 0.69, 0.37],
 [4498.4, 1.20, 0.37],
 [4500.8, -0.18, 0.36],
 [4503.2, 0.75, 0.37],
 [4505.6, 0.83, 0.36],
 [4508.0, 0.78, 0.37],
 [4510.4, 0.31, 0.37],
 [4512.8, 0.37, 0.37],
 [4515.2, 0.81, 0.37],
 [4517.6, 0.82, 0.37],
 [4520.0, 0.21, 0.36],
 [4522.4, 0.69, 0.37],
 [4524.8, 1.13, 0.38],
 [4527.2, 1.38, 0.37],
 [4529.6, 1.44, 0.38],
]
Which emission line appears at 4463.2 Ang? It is [O II] 3727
